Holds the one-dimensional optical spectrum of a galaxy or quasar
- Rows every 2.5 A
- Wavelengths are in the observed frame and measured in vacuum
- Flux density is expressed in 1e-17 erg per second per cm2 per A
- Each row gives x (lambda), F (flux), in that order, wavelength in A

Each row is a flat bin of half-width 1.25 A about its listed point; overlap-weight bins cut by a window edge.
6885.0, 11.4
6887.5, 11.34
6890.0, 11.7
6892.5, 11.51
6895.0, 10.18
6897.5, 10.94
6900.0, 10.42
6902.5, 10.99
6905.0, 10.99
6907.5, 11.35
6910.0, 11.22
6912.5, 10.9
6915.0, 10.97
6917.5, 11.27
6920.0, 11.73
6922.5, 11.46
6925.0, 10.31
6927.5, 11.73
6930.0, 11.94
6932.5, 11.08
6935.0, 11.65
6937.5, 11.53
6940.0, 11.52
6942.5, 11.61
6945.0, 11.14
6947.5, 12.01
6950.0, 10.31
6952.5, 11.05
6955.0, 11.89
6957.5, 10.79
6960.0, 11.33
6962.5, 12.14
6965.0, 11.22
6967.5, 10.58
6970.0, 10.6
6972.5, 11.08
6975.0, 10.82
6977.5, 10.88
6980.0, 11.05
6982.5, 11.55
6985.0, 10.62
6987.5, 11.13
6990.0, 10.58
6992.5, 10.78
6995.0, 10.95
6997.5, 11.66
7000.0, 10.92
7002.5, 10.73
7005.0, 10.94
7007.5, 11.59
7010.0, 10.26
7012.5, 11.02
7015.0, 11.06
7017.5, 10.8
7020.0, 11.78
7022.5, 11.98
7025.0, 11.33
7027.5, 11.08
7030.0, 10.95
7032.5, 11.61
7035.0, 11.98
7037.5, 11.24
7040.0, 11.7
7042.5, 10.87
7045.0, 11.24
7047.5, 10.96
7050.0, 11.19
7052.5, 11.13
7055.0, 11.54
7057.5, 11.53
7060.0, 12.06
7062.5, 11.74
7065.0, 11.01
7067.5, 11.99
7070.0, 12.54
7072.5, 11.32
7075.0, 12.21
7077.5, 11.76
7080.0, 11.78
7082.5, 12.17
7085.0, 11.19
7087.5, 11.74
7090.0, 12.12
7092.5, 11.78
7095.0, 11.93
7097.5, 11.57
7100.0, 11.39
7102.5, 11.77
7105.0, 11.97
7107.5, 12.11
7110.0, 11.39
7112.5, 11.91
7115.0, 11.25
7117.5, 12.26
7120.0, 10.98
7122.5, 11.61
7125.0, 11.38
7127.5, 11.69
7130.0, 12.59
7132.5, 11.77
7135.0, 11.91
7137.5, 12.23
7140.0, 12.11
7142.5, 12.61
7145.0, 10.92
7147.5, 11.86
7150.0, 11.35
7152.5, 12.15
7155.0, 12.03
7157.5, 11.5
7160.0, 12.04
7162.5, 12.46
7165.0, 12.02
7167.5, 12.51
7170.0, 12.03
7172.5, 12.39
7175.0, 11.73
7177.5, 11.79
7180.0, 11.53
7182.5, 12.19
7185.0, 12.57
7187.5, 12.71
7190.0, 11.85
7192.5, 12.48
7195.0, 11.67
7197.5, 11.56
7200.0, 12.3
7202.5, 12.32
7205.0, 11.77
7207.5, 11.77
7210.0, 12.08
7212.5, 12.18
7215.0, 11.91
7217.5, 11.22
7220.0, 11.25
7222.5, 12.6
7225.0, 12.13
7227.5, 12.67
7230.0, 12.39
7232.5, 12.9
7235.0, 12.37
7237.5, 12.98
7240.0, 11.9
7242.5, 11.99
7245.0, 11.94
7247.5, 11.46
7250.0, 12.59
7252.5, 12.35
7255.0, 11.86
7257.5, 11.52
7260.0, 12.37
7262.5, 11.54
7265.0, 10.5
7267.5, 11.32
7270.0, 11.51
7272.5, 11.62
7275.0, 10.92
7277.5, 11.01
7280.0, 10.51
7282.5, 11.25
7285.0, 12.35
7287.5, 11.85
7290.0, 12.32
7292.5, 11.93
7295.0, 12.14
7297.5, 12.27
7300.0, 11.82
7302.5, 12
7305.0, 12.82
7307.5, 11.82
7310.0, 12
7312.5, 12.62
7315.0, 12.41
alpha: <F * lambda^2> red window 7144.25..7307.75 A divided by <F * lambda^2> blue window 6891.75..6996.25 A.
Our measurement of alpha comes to 1.2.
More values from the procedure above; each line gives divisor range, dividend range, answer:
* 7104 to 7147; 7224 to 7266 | 1.06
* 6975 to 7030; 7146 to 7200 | 1.14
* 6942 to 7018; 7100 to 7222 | 1.13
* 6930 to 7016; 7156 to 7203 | 1.15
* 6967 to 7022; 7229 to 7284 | 1.15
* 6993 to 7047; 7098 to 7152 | 1.08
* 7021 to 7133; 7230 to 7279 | 1.07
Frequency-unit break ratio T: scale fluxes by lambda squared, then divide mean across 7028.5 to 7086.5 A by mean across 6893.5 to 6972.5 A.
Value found 1.07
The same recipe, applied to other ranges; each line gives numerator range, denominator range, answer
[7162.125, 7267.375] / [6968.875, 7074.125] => 1.13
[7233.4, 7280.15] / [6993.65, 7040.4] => 1.12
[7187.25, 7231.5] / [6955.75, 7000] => 1.16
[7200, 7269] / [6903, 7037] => 1.15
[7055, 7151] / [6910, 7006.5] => 1.10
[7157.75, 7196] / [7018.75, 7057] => 1.11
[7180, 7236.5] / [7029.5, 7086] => 1.09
